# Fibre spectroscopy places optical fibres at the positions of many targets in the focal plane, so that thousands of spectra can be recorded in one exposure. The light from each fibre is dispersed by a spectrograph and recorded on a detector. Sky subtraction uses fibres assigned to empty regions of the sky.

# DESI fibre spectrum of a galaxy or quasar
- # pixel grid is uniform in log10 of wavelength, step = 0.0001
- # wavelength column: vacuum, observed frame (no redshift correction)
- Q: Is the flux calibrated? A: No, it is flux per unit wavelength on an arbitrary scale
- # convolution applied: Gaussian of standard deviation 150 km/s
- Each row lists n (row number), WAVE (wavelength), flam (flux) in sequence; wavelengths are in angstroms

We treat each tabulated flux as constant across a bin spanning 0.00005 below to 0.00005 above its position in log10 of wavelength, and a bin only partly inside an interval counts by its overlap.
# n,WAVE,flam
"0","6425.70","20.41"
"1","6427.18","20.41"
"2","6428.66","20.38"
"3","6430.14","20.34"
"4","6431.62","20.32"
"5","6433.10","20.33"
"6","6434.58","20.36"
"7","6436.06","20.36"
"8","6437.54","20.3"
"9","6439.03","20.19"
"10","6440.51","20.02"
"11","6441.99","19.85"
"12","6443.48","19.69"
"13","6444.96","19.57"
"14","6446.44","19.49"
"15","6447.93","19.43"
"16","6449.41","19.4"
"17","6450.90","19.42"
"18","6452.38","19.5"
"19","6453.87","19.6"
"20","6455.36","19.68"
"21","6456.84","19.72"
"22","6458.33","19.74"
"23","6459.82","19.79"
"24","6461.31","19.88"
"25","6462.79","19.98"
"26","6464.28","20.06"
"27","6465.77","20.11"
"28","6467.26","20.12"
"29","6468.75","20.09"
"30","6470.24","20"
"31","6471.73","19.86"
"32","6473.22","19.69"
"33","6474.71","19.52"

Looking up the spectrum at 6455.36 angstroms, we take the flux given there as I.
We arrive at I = 19.68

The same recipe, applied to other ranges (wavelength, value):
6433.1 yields 20.33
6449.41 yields 19.4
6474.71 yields 19.52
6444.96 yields 19.57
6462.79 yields 19.98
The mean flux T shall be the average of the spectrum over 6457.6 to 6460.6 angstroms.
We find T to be 19.7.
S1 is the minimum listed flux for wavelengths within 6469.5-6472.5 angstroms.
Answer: 19.86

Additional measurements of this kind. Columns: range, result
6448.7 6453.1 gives 19.4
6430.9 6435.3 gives 20.32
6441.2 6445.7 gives 19.57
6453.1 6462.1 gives 19.6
